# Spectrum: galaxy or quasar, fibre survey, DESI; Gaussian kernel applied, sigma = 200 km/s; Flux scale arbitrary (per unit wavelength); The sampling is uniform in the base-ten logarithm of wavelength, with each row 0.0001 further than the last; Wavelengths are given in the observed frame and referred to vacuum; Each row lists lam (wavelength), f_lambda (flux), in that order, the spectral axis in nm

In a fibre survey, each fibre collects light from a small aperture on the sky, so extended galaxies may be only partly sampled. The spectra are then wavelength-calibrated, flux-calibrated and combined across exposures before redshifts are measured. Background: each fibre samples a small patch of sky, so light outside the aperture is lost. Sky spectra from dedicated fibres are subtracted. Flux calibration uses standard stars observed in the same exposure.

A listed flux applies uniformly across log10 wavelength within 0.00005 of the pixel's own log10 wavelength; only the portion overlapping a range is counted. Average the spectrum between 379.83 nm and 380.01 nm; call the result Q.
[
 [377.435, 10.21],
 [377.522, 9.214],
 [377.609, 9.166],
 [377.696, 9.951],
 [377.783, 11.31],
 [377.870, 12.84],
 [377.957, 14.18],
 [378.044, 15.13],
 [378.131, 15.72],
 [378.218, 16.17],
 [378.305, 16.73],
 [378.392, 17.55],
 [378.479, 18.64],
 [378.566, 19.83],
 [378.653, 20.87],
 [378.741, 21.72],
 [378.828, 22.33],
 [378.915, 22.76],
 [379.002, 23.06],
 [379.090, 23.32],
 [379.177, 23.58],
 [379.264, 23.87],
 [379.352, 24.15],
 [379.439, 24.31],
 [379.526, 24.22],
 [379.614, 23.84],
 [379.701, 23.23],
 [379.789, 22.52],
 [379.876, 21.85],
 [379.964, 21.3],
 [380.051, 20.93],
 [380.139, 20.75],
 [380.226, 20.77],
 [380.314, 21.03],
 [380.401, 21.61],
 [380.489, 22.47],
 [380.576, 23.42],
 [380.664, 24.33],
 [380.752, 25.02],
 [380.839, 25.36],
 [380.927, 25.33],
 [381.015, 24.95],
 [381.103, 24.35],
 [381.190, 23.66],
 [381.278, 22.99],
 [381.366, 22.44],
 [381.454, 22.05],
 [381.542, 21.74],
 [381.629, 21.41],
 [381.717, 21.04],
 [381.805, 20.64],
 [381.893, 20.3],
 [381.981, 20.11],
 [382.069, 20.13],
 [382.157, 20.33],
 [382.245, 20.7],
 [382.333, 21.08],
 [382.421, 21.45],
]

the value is 21.6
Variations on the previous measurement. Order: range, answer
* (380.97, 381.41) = 23.7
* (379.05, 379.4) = 23.8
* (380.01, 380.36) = 20.9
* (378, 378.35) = 16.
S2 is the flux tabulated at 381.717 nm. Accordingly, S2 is 21.04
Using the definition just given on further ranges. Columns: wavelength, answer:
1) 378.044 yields 15.13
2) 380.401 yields 21.61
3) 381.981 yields 20.11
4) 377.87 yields 12.84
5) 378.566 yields 19.83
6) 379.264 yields 23.87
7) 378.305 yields 16.73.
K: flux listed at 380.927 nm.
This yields 25.33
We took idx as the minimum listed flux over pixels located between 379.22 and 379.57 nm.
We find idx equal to 23.87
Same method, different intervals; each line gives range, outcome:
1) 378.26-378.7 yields 16.73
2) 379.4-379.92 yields 21.85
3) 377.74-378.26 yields 11.31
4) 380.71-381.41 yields 22.44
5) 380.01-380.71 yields 20.75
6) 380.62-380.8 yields 24.33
